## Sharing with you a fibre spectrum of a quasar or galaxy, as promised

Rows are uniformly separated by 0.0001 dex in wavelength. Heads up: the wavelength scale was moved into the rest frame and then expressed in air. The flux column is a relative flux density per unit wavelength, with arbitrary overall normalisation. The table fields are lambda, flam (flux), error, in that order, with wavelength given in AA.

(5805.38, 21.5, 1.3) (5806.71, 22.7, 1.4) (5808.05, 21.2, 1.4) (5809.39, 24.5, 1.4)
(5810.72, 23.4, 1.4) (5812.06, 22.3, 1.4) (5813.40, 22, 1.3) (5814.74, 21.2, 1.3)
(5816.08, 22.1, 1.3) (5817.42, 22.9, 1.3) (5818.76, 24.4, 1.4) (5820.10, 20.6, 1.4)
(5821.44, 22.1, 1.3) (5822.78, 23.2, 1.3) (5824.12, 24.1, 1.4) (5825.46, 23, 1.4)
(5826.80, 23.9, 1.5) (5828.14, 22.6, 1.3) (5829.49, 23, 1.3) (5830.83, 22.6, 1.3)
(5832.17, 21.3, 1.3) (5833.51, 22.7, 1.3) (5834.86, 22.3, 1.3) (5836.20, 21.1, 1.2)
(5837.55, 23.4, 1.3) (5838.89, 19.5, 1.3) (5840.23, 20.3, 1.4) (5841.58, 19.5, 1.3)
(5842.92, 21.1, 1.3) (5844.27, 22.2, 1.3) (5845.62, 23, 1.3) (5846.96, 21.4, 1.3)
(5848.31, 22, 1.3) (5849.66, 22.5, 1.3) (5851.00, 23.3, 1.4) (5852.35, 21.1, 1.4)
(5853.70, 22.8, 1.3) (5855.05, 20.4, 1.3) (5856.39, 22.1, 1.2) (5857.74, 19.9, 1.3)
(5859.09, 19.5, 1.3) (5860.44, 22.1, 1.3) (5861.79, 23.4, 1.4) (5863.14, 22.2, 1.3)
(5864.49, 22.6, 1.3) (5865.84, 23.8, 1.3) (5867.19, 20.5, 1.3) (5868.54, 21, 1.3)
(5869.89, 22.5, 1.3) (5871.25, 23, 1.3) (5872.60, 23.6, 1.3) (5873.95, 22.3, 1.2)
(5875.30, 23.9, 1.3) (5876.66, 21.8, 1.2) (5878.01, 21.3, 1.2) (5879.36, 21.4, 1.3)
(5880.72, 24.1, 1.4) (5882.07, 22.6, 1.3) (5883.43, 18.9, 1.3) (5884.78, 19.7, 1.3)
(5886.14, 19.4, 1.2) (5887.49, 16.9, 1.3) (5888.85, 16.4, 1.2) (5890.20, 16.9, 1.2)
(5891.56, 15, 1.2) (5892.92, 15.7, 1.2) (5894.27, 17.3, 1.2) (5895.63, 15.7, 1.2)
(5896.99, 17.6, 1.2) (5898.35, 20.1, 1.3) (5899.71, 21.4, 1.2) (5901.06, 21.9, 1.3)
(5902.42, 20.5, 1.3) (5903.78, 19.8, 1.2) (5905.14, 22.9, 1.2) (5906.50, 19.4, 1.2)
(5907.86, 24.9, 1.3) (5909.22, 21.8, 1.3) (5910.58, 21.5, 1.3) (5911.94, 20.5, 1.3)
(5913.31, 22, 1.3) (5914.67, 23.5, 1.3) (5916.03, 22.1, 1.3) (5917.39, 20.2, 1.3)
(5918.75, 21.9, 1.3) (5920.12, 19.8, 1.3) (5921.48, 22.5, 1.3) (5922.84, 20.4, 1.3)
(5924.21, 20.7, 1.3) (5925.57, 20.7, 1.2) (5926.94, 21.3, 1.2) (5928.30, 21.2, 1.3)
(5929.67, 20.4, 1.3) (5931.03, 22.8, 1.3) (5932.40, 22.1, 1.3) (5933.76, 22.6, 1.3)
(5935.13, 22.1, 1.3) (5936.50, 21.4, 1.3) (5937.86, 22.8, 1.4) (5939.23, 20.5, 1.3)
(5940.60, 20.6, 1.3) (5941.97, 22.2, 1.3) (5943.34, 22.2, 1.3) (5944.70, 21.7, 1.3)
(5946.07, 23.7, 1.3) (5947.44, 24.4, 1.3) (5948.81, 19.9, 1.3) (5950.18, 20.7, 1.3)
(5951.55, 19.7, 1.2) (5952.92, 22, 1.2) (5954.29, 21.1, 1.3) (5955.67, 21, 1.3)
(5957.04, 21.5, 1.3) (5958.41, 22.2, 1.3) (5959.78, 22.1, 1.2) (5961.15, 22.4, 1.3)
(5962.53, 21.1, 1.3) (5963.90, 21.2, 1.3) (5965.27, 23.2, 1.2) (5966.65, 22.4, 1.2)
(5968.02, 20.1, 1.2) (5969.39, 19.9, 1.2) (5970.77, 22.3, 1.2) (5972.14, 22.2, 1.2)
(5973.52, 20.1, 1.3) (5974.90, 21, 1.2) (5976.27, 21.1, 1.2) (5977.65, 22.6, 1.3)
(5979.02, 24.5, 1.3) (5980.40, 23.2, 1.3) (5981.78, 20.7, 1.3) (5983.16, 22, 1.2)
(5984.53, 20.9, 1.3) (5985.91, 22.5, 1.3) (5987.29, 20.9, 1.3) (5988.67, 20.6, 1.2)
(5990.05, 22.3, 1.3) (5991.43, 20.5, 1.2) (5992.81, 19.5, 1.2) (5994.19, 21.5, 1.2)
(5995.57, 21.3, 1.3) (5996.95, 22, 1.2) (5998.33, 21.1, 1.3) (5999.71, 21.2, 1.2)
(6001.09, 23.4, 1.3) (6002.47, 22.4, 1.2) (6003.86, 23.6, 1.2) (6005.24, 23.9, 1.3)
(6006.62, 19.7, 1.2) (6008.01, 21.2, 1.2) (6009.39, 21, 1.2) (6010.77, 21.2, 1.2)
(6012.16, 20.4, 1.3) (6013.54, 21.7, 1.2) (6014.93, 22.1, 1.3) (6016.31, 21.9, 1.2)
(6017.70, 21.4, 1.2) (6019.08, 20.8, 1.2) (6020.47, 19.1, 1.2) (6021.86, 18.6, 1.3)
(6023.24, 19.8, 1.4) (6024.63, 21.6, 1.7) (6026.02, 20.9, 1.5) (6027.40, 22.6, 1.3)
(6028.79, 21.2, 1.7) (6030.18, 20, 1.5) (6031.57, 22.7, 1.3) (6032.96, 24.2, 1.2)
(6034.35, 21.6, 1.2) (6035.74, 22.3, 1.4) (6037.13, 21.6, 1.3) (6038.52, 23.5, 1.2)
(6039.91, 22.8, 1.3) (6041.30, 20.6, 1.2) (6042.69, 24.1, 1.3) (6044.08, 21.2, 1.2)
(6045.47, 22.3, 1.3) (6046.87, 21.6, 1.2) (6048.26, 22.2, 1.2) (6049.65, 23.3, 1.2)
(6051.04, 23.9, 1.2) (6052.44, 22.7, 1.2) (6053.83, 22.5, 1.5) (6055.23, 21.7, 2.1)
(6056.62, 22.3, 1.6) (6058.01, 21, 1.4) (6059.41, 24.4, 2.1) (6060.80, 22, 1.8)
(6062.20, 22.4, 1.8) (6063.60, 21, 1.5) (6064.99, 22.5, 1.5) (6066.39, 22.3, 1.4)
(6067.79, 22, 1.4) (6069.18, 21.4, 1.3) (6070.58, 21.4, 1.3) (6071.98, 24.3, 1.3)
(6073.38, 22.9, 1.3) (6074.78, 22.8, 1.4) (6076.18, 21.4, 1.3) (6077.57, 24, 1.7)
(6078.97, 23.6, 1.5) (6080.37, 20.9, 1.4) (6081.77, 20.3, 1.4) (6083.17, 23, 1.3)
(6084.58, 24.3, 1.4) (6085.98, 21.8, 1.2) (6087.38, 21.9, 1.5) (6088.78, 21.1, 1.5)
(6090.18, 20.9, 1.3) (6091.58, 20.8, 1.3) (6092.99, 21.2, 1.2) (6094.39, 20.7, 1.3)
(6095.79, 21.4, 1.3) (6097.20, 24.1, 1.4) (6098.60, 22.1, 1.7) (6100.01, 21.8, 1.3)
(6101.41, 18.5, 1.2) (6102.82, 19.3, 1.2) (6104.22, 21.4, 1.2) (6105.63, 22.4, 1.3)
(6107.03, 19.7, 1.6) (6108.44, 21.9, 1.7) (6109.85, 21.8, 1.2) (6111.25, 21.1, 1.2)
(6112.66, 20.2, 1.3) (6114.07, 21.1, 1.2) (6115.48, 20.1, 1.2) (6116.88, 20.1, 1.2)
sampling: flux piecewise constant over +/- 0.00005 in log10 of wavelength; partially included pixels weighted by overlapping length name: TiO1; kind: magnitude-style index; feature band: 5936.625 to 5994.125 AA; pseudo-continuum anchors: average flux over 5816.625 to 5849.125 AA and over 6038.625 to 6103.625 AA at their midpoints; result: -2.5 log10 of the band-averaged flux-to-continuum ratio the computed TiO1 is 0.026 mag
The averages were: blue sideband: 22.2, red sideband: 22.1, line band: 21.6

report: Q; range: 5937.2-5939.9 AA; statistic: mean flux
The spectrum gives 21.6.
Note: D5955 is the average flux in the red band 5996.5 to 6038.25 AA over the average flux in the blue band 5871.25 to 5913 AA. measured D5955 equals 1.06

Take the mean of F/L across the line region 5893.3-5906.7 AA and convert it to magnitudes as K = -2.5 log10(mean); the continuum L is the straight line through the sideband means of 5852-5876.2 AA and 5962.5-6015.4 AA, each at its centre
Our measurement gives 0.12 mag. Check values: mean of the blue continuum 22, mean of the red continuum 21.6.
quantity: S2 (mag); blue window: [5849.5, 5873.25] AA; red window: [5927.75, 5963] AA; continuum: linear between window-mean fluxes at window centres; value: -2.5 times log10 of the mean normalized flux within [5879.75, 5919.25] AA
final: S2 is 0.10 mag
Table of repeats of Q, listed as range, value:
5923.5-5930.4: 20.9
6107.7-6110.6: 21.8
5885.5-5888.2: 18.1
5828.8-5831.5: 22.8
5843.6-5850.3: 22.2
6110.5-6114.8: 20.8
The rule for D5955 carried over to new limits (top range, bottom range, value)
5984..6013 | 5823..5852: 0.97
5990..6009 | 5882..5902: 1.19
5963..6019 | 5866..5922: 1.05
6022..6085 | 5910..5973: 1.03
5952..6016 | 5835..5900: 1.04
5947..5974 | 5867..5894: 1.06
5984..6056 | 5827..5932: 1.03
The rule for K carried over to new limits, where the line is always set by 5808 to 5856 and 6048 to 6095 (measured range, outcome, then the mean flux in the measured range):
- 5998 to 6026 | 0.05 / 21.3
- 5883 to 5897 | 0.28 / 17.2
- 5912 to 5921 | 0.03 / 21.5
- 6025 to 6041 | 0.01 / 22.1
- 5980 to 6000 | 0.04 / 21.3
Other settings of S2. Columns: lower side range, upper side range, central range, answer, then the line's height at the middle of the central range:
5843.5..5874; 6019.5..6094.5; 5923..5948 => 0.010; 22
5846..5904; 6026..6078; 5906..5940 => -0.021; 21.2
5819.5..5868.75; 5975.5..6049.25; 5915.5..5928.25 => 0.038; 21.8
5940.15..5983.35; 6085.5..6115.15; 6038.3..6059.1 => -0.050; 21.4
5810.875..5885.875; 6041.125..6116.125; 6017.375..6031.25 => 0.065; 21.9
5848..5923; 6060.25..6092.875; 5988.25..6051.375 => 0.005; 21.8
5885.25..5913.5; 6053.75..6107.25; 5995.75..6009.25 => -0.060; 20.8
